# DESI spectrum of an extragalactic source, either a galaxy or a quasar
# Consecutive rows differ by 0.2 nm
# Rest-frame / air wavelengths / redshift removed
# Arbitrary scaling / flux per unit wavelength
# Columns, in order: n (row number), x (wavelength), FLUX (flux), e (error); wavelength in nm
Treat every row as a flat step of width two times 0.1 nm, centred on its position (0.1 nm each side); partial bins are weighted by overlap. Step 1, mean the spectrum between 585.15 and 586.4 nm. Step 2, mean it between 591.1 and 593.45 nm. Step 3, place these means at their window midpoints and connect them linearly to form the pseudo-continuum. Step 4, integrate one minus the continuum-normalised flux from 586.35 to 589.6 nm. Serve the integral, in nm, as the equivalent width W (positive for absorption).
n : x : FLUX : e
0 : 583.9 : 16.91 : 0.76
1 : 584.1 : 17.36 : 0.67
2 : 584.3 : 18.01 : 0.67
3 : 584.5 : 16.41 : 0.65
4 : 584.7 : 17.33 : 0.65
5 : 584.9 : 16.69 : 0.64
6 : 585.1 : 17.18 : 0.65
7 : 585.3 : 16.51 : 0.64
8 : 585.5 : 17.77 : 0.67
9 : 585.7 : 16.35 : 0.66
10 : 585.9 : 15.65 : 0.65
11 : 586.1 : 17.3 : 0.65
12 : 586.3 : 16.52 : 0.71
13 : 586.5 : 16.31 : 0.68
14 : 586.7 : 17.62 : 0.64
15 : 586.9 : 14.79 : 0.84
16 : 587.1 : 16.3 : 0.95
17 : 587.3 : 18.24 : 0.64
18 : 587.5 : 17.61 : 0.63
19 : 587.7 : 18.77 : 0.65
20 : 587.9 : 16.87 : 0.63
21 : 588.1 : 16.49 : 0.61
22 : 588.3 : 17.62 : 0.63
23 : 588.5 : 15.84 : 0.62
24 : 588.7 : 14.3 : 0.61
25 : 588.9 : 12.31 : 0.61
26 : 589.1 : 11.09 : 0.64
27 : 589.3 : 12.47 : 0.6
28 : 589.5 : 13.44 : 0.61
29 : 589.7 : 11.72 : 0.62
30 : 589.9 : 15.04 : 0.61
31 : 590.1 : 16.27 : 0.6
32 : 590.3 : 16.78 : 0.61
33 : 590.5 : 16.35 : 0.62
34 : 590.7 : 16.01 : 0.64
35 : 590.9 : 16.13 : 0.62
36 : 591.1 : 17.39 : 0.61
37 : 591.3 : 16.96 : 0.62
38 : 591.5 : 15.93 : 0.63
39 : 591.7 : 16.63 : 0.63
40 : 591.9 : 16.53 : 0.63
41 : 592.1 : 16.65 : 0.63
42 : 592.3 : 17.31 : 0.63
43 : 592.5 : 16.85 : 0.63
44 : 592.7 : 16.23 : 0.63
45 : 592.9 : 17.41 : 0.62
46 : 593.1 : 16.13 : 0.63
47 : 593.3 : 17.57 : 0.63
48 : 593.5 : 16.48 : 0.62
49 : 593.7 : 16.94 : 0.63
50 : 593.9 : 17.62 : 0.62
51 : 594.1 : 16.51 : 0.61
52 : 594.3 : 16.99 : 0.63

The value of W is 0.210 nm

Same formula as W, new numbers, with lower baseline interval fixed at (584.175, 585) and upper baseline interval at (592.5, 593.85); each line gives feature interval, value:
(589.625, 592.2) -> 0.13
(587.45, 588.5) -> -0.02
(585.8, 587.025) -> 0.05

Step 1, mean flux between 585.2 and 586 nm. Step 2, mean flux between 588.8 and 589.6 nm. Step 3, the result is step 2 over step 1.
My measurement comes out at 0.7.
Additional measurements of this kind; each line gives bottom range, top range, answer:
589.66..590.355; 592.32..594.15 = 1.12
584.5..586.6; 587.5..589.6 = 0.90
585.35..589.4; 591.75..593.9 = 1.05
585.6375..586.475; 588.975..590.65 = 0.86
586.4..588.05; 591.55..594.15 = 0.99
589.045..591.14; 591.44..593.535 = 1.13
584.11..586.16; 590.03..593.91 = 0.99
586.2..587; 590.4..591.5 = 1.01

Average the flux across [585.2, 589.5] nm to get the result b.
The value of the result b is 16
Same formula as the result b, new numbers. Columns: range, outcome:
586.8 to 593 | 15.9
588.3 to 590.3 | 14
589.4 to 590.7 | 15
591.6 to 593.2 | 16.7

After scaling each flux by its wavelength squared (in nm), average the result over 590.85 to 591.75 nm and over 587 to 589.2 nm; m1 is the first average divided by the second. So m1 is 1.05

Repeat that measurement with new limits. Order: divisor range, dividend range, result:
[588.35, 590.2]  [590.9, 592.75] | 1.23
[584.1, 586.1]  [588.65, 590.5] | 0.83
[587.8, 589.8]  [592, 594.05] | 1.21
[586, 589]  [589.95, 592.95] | 1.02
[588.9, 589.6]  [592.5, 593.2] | 1.36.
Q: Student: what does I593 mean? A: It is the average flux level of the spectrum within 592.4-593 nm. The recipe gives 16.8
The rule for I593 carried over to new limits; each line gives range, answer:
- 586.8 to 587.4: 16.4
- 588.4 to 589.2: 13.4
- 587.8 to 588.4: 17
